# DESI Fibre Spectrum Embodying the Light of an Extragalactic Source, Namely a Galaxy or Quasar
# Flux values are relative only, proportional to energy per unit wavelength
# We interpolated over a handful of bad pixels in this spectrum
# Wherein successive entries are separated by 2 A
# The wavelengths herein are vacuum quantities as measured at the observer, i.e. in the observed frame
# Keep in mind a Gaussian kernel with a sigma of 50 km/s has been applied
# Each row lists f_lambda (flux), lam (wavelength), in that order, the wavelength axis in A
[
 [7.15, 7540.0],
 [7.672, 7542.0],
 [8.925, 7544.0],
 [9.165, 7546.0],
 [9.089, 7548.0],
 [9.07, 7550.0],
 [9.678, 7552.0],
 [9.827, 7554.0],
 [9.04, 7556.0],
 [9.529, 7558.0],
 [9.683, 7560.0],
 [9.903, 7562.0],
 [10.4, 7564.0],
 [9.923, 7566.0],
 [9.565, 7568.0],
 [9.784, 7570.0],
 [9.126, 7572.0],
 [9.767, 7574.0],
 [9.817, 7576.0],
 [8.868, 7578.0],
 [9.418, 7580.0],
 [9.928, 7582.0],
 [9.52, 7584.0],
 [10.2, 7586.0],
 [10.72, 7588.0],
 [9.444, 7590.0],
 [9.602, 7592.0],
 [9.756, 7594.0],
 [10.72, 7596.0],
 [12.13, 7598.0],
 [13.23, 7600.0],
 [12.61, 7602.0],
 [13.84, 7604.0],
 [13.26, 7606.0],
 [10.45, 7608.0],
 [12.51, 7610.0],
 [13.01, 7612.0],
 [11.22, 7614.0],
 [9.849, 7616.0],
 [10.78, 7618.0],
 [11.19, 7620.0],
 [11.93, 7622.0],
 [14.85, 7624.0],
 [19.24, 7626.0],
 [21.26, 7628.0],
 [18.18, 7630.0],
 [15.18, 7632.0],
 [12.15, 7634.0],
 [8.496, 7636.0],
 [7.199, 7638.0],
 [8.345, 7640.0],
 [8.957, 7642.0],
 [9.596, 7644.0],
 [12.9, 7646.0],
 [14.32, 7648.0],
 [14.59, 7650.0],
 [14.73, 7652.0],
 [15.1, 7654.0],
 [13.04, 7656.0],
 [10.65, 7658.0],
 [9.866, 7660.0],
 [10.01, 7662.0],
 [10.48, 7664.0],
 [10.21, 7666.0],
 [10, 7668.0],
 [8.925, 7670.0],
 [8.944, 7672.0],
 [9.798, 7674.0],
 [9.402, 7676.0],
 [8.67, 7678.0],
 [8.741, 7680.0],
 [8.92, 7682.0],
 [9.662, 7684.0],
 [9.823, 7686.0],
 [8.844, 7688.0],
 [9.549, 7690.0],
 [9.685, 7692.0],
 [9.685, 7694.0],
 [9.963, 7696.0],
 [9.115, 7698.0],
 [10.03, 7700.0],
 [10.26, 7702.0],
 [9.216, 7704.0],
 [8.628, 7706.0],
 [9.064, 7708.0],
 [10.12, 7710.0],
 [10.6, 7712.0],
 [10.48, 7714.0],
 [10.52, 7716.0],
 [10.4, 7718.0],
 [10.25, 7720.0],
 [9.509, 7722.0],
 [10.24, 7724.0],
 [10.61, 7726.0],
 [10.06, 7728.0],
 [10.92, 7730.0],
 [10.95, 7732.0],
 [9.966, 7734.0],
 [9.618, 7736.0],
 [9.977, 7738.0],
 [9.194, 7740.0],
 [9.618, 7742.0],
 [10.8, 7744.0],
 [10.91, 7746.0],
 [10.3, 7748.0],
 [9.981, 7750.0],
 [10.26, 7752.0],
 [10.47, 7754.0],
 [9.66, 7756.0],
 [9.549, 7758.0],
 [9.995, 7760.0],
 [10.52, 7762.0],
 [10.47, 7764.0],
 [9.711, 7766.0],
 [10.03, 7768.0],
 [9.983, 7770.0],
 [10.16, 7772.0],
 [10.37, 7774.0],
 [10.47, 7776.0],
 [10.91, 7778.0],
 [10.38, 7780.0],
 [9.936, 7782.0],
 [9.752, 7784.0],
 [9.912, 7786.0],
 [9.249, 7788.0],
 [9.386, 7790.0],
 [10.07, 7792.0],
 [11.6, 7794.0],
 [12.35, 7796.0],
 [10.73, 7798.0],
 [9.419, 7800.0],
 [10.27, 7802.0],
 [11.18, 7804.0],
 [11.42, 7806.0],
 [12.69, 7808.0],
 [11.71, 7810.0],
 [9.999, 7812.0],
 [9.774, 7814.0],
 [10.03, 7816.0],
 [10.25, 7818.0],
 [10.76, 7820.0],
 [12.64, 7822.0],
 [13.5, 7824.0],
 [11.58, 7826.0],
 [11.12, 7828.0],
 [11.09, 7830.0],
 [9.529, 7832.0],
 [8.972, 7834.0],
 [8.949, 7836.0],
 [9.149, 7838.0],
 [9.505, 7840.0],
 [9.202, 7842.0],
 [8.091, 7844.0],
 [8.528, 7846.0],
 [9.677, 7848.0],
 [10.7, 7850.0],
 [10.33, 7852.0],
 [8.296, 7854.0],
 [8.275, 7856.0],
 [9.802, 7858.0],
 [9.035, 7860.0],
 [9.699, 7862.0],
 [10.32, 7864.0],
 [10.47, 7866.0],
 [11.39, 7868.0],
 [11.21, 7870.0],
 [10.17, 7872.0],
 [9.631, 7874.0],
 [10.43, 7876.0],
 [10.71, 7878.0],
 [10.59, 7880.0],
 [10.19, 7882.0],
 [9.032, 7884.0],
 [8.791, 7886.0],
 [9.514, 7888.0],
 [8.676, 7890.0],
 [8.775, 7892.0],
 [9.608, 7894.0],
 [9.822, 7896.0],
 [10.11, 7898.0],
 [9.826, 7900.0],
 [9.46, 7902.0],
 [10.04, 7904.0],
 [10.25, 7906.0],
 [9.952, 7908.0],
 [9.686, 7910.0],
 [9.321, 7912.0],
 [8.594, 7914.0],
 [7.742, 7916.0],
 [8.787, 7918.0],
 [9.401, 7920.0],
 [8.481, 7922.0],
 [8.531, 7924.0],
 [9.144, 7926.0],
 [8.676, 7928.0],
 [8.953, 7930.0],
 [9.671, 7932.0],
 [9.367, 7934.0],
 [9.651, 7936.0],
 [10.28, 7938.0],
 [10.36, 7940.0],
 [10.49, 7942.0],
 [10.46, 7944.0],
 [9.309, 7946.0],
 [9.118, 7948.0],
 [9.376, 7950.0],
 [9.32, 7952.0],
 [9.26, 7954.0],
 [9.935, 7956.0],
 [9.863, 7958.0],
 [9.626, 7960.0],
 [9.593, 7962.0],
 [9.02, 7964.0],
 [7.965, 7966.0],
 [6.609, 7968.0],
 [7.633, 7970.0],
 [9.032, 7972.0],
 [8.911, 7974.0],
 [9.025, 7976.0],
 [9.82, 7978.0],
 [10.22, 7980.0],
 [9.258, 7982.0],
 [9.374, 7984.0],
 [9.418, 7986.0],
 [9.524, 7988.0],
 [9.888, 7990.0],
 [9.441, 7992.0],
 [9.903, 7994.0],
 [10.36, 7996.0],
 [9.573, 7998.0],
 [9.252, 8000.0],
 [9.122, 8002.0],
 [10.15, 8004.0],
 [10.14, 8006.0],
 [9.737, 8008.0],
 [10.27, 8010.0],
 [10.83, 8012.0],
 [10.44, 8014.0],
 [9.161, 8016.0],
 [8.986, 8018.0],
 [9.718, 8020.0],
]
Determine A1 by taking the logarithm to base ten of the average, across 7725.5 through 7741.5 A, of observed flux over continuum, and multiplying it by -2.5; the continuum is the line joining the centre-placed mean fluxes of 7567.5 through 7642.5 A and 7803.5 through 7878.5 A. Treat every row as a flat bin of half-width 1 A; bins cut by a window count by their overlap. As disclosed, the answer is 0.07 mag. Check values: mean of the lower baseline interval 11.5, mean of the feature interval 10.1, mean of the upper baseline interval 10.2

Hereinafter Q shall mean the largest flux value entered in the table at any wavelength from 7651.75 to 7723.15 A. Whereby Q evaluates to 15.1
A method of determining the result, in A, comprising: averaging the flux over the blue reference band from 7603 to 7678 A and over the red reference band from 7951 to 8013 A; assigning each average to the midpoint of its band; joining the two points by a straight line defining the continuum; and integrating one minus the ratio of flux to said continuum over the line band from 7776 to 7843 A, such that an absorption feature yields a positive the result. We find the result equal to 1.2 A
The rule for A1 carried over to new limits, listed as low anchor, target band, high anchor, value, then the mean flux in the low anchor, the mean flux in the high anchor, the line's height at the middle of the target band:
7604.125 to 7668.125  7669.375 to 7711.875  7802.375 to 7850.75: 0.24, 12.4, 10.4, 11.8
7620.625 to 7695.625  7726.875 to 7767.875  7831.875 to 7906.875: 0.05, 11.4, 9.65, 10.7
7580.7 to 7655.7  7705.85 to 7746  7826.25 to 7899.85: 0.10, 12.2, 9.73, 11.1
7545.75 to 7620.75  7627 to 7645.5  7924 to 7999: -0.18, 10.4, 9.38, 10.3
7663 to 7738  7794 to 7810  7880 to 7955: -0.17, 9.78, 9.42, 9.61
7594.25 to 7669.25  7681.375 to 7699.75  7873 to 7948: 0.23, 12.3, 9.52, 11.7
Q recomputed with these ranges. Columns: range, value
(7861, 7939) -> 11.39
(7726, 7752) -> 10.95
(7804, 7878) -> 13.5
